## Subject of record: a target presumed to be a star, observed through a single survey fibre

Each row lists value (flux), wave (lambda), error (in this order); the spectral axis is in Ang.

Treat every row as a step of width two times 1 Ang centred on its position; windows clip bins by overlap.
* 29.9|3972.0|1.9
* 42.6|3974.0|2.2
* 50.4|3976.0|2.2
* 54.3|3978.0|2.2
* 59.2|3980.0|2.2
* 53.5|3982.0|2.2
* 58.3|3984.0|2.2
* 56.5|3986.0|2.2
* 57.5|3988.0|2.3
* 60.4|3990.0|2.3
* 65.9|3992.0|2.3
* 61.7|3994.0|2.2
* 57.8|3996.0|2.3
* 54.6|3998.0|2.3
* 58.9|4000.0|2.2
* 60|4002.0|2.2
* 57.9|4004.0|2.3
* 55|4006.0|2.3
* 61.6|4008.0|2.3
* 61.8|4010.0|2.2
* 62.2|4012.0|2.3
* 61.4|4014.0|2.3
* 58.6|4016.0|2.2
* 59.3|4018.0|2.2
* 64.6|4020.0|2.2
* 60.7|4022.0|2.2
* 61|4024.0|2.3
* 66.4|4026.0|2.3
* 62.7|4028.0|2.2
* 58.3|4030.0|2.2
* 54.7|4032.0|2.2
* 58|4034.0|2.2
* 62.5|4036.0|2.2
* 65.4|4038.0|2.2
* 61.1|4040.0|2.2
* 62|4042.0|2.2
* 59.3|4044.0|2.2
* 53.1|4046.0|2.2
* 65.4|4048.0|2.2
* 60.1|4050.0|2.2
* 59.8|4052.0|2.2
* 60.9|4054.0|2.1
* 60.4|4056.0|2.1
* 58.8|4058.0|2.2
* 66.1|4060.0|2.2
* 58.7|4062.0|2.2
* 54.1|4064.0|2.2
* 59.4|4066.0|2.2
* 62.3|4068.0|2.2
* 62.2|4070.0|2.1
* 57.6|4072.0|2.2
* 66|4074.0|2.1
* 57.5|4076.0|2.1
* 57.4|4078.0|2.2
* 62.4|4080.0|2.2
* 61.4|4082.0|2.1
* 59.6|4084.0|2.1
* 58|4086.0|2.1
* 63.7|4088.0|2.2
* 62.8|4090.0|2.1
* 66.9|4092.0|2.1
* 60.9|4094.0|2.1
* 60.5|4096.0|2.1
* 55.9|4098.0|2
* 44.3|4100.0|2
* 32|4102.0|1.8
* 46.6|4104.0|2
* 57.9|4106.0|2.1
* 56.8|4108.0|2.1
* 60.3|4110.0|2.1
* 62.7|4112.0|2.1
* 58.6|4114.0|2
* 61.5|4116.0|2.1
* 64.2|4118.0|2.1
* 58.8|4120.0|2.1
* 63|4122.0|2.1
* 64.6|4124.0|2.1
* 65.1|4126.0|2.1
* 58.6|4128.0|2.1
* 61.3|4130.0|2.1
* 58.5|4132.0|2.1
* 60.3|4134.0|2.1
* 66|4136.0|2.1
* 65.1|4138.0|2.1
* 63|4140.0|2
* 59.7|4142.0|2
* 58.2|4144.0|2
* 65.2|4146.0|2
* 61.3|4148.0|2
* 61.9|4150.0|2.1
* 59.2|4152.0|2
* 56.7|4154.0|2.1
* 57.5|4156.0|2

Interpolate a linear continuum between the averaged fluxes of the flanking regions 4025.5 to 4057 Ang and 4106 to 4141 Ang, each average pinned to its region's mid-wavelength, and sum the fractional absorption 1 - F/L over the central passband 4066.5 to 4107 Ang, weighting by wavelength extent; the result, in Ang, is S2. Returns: 2.2 Ang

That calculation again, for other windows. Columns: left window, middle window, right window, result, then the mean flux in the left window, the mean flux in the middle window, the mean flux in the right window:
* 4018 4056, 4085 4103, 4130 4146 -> 1.54 Ang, 60.8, 56.1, 61.8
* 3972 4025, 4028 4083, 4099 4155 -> -1.82 Ang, 57.8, 60.2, 59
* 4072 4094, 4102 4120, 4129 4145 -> 1.27 Ang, 61.4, 57.1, 61.5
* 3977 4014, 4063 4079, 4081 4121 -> -0.43 Ang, 58.8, 59.6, 57.7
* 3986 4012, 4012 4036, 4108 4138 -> -0.32 Ang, 59.4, 60.7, 61.6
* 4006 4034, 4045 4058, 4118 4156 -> 0.22 Ang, 60.7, 59.9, 61.4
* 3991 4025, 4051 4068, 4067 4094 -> 0.30 Ang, 60.2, 59.9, 61.4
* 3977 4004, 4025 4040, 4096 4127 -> -0.85 Ang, 58.3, 61.1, 56.9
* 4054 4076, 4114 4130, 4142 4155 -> -0.42 Ang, 60.4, 62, 60.4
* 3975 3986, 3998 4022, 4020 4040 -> -0.44 Ang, 55.3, 59.9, 61.3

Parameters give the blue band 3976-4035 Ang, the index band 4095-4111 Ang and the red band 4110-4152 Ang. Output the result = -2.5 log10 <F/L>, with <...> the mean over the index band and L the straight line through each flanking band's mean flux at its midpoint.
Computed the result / 0.18 mag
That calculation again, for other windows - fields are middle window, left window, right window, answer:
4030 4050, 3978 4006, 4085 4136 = -0.03 mag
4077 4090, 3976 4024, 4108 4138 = 0.00 mag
